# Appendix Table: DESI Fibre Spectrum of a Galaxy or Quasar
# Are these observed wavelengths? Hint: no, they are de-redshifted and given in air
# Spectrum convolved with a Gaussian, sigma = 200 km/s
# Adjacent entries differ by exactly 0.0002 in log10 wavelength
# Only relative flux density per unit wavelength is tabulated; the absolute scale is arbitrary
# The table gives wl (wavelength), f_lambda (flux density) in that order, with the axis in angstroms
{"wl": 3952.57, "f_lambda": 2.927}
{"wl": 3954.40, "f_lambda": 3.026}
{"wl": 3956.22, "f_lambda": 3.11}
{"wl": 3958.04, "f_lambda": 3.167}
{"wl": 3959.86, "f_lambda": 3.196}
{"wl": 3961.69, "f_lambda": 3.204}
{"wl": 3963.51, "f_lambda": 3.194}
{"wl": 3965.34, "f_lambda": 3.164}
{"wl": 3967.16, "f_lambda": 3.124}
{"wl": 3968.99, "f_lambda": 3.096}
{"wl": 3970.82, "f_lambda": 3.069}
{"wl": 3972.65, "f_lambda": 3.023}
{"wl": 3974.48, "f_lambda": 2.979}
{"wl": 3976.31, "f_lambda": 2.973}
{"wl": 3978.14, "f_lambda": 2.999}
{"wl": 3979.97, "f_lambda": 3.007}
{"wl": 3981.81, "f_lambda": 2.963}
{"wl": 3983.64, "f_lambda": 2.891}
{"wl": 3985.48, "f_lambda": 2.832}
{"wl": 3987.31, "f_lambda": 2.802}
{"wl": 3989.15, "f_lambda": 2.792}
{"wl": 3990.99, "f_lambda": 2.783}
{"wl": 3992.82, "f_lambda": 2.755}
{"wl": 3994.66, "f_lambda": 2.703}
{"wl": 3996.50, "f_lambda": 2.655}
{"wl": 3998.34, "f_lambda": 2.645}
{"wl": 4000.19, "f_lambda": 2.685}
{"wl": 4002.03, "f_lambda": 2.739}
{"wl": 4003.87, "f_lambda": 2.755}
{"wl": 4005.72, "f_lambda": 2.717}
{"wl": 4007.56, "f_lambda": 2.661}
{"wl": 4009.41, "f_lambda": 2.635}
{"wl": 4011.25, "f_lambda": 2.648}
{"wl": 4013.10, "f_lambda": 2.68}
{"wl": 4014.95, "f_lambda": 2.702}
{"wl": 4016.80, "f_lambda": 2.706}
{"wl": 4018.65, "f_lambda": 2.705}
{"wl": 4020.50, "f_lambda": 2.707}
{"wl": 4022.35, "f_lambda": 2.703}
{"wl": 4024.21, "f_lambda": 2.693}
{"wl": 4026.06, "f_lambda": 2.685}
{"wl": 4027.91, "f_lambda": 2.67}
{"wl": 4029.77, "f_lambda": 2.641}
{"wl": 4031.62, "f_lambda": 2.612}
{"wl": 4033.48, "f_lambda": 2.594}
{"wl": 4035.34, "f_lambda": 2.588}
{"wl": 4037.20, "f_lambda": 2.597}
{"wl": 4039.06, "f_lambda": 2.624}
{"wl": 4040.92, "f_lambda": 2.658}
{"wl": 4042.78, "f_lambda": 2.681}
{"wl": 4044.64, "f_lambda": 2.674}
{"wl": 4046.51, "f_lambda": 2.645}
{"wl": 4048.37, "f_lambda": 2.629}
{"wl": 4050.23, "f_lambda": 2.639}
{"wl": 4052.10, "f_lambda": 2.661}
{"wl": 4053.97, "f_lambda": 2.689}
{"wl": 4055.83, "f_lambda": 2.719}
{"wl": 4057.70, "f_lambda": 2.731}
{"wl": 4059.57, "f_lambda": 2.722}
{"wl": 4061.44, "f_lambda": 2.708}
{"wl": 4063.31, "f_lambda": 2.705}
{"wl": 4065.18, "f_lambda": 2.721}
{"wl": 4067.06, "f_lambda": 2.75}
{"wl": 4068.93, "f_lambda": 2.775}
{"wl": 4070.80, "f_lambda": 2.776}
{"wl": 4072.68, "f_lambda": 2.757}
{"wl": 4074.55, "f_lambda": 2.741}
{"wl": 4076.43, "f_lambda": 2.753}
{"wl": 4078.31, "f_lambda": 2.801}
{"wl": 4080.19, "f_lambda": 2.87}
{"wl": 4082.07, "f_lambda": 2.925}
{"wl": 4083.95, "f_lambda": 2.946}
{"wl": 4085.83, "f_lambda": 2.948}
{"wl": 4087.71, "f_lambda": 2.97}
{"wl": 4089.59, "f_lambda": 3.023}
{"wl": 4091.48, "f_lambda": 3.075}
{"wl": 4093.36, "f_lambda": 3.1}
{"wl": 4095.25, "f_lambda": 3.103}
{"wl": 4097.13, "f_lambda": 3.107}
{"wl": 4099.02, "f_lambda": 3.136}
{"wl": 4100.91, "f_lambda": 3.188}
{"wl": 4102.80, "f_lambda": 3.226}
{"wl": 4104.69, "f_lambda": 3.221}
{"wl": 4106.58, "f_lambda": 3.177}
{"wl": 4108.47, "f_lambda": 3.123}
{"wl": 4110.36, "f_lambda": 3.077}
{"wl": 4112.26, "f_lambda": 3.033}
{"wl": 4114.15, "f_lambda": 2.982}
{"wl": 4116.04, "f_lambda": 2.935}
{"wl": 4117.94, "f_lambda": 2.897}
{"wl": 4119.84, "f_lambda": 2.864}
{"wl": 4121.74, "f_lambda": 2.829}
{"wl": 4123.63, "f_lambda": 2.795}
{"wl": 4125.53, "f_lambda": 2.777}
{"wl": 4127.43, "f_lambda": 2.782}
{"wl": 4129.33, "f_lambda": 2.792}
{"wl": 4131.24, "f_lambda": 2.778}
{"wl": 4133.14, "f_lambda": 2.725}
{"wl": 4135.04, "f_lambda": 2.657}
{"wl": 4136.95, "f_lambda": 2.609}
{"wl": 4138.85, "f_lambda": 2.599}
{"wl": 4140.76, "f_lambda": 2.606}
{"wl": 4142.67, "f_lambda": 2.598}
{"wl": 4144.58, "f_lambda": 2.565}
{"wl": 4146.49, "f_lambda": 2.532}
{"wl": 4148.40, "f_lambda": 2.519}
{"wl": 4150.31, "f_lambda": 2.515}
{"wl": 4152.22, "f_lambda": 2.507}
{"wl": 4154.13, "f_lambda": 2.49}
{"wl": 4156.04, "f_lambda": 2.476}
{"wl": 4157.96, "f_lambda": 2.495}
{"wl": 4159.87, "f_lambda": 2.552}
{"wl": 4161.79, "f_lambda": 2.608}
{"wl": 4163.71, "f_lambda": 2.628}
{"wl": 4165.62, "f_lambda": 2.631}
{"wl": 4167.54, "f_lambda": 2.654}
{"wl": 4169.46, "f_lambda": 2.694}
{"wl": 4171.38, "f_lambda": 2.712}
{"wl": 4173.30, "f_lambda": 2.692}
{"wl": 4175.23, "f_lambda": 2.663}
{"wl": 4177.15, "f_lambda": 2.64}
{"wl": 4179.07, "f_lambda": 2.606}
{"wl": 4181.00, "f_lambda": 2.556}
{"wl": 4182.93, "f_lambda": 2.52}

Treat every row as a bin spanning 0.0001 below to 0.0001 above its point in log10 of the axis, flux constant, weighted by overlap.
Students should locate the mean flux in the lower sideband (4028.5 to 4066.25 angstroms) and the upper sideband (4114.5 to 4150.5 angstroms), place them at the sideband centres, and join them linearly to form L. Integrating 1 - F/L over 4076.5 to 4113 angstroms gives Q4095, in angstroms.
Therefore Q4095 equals -4.86 angstroms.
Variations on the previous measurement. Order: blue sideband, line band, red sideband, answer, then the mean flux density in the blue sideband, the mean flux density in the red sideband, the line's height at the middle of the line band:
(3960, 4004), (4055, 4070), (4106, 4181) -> 0.4 angstroms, 2.92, 2.71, 2.81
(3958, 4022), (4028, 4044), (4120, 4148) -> 1.0 angstroms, 2.86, 2.69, 2.81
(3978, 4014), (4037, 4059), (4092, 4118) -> 1.9 angstroms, 2.76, 3.1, 2.92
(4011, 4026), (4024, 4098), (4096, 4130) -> 1.7 angstroms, 2.69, 3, 2.83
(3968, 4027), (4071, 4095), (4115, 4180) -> -1.7 angstroms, 2.79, 2.66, 2.72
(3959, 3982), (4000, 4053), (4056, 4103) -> 5.6 angstroms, 3.08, 2.89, 2.98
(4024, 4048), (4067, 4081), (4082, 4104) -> 0.7 angstroms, 2.64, 3.07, 2.93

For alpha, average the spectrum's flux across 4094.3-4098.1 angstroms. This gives 3.1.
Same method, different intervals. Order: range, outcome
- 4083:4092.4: 2.99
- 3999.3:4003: 2.72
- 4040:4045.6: 2.67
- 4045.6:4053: 2.64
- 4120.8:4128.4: 2.8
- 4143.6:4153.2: 2.53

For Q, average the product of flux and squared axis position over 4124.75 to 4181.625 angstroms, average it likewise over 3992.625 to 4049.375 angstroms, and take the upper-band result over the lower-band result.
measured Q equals 1.05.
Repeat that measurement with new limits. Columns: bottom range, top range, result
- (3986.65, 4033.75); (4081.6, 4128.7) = 1.17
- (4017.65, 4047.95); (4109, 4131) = 1.14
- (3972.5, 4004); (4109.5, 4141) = 1.06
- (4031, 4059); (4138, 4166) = 1.01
